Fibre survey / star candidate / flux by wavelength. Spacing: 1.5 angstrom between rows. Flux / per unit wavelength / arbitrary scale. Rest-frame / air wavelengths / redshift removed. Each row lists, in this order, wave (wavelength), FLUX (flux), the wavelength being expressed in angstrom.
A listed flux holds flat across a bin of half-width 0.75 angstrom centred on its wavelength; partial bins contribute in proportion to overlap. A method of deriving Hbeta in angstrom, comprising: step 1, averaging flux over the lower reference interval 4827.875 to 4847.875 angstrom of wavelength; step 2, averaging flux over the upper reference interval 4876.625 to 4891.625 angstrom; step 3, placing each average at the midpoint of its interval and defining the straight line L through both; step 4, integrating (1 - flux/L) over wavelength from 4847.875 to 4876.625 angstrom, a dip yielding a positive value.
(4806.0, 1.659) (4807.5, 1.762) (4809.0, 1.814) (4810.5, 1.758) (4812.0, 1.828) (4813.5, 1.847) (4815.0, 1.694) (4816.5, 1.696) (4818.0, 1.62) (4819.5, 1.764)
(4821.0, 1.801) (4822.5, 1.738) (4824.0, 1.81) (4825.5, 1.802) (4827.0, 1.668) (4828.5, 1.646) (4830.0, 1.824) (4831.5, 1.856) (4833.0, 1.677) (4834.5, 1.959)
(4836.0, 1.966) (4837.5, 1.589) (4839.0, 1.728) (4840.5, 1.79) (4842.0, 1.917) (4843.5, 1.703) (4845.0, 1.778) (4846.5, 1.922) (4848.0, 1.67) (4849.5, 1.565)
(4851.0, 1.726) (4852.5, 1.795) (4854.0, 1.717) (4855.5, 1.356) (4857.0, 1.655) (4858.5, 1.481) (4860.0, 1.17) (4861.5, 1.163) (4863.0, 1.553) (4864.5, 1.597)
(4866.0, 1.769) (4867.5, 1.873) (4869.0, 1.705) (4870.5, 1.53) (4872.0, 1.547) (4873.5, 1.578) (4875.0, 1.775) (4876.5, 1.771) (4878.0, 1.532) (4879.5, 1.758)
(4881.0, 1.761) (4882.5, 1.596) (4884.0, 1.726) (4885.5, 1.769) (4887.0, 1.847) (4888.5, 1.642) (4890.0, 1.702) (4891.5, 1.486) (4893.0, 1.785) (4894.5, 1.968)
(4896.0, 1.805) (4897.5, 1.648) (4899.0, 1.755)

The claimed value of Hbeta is 2.4 angstrom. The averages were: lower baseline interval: 1.79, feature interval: 1.59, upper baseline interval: 1.69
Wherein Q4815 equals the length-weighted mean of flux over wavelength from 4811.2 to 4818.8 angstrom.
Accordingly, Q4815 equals 1.74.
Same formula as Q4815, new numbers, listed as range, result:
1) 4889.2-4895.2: 1.73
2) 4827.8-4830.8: 1.74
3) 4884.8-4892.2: 1.69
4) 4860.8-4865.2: 1.44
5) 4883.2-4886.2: 1.74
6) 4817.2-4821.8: 1.73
